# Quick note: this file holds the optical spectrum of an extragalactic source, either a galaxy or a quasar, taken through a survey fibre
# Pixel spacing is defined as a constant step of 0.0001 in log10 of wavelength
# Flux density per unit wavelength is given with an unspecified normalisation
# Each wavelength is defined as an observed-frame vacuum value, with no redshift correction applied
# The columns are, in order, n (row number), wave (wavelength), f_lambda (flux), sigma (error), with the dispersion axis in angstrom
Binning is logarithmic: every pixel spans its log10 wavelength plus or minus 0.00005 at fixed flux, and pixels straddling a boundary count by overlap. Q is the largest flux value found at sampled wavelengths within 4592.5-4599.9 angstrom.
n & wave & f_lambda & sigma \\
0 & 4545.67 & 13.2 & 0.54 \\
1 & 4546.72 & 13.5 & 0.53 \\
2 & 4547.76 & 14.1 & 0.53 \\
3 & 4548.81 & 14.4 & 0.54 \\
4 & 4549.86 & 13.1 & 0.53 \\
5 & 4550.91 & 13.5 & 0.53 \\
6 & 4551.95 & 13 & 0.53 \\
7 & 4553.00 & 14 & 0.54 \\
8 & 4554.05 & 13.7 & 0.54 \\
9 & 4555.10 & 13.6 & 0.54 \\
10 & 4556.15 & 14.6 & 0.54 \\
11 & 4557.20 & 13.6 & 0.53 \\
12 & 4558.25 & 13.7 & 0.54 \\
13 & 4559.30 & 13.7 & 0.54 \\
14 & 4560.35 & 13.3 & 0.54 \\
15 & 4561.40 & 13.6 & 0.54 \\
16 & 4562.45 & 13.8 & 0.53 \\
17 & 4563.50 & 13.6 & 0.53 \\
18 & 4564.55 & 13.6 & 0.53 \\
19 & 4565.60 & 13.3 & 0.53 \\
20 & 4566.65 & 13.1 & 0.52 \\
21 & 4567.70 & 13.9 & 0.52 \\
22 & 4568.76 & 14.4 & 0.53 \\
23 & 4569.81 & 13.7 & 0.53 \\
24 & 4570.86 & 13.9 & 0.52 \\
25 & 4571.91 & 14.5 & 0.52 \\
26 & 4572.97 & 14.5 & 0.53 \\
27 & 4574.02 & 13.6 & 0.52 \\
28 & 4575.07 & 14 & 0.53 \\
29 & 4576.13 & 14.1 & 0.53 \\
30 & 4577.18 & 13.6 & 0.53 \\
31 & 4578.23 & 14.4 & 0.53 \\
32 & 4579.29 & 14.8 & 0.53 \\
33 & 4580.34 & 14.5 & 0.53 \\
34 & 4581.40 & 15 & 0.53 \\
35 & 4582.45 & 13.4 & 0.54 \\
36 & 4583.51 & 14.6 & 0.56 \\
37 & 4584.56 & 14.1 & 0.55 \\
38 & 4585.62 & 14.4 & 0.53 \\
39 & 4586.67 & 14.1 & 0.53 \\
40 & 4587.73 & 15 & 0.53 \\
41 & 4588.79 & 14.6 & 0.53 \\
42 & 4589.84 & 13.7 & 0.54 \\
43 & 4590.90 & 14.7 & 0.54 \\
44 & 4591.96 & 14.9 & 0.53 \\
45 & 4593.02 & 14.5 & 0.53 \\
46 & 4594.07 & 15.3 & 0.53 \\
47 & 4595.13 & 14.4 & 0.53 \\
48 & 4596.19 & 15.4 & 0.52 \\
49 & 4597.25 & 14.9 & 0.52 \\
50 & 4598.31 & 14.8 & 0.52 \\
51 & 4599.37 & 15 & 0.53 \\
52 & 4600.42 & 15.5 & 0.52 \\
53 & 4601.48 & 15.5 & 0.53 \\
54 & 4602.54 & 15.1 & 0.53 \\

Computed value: 15.4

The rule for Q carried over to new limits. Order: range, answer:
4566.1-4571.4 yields 14.4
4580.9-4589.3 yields 15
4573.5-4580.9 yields 14.8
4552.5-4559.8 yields 14.6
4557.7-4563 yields 13.8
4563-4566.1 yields 13.6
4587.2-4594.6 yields 15.3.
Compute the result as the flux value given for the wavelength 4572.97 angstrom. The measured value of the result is 14.5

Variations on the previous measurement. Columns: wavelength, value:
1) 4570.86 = 13.9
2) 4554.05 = 13.7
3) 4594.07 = 15.3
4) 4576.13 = 14.1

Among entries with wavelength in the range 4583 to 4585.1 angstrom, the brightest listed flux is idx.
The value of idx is 14.6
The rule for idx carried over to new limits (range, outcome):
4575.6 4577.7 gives 14.1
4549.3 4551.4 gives 13.5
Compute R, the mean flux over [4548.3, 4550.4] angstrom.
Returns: 13.7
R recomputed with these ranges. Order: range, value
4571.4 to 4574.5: 14.2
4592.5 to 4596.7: 14.9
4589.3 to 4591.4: 14.2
